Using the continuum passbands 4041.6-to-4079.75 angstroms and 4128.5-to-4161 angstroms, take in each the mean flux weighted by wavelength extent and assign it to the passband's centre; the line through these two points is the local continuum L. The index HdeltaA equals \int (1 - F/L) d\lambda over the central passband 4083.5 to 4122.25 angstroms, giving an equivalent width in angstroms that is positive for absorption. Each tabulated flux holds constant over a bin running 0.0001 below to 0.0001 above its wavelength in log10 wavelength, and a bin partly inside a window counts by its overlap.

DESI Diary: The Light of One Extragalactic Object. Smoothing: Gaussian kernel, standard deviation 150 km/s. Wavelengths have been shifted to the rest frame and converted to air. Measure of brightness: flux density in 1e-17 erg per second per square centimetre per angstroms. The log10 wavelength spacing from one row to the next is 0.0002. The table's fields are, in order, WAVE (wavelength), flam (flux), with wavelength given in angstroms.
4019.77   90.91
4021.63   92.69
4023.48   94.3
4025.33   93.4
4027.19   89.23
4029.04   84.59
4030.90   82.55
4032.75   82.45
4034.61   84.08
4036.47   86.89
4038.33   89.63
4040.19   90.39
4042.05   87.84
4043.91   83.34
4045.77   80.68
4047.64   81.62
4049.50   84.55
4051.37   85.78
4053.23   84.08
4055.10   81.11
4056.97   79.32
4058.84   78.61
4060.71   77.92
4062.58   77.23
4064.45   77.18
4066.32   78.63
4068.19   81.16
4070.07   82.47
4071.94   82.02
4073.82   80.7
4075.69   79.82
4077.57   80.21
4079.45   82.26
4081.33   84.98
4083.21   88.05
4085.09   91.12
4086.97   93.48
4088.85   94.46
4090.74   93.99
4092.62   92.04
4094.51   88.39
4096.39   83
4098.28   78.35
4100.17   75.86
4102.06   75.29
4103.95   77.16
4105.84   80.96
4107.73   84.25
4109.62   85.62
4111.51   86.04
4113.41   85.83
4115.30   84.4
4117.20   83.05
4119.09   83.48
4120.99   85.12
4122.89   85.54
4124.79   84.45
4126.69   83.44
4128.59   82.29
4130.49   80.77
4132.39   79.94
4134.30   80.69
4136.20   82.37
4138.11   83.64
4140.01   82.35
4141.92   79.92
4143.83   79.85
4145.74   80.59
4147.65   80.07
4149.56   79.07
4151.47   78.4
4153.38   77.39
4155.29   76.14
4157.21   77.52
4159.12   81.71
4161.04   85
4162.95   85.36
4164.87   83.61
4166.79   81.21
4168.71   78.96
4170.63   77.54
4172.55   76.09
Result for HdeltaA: -2.1 angstroms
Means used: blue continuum 81.2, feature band 85.1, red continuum 80.2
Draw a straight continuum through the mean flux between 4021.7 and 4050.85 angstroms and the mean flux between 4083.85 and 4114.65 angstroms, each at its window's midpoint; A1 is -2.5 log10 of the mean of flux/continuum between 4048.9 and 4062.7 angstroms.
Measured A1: 0.06 mag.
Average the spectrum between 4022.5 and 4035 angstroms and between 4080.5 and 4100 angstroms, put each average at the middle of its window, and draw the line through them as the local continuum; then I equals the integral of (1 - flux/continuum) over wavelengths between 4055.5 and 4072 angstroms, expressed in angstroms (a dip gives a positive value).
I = 1.6 angstroms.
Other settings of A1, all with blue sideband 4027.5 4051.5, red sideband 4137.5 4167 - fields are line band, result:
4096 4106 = 0.06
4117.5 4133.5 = -0.02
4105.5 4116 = -0.03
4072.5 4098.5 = -0.04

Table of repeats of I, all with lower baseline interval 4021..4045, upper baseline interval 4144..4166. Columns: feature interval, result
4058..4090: 0.82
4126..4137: 0.04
